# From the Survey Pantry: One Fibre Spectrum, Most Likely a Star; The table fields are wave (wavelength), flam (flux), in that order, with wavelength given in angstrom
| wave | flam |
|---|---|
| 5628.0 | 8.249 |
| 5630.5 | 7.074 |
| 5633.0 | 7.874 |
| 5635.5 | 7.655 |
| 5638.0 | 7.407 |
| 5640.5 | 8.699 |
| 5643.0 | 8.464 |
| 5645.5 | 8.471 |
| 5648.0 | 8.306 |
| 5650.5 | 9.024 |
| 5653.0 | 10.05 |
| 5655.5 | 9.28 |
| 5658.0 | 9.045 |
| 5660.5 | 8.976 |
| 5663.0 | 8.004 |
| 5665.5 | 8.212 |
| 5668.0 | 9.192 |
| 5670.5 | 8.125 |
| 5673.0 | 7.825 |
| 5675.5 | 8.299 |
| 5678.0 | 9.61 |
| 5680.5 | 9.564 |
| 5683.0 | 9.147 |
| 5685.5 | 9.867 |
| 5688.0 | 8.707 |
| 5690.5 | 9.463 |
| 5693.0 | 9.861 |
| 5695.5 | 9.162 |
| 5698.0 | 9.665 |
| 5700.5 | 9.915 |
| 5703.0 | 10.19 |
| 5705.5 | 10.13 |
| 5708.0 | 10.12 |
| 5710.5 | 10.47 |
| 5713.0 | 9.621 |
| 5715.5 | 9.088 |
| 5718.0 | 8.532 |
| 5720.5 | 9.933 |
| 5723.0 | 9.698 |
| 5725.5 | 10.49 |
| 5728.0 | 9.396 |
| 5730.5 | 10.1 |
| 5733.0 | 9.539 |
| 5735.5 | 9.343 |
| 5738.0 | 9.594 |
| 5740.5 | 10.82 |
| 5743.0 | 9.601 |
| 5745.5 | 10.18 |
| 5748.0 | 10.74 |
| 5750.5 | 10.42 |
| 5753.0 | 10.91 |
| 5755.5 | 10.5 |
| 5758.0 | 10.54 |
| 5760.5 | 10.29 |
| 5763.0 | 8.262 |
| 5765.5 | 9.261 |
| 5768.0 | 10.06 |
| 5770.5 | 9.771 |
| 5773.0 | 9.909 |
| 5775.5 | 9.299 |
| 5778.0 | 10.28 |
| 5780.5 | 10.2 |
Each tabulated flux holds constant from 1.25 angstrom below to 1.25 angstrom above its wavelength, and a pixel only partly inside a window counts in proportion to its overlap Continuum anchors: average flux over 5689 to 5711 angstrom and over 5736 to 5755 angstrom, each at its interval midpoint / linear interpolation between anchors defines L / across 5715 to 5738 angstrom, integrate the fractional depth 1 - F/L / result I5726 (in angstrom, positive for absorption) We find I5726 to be 1.19 angstrom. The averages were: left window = 9.85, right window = 10.3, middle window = 9.59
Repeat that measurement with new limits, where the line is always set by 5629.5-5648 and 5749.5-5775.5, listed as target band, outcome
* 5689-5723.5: -2.44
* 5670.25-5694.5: -1.12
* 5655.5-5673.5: -0.37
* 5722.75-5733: -0.54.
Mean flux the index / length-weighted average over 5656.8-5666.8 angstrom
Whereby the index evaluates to 8.56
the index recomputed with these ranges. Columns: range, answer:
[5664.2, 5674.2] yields 8.34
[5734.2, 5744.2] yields 9.84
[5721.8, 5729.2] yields 9.87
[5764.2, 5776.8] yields 9.66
